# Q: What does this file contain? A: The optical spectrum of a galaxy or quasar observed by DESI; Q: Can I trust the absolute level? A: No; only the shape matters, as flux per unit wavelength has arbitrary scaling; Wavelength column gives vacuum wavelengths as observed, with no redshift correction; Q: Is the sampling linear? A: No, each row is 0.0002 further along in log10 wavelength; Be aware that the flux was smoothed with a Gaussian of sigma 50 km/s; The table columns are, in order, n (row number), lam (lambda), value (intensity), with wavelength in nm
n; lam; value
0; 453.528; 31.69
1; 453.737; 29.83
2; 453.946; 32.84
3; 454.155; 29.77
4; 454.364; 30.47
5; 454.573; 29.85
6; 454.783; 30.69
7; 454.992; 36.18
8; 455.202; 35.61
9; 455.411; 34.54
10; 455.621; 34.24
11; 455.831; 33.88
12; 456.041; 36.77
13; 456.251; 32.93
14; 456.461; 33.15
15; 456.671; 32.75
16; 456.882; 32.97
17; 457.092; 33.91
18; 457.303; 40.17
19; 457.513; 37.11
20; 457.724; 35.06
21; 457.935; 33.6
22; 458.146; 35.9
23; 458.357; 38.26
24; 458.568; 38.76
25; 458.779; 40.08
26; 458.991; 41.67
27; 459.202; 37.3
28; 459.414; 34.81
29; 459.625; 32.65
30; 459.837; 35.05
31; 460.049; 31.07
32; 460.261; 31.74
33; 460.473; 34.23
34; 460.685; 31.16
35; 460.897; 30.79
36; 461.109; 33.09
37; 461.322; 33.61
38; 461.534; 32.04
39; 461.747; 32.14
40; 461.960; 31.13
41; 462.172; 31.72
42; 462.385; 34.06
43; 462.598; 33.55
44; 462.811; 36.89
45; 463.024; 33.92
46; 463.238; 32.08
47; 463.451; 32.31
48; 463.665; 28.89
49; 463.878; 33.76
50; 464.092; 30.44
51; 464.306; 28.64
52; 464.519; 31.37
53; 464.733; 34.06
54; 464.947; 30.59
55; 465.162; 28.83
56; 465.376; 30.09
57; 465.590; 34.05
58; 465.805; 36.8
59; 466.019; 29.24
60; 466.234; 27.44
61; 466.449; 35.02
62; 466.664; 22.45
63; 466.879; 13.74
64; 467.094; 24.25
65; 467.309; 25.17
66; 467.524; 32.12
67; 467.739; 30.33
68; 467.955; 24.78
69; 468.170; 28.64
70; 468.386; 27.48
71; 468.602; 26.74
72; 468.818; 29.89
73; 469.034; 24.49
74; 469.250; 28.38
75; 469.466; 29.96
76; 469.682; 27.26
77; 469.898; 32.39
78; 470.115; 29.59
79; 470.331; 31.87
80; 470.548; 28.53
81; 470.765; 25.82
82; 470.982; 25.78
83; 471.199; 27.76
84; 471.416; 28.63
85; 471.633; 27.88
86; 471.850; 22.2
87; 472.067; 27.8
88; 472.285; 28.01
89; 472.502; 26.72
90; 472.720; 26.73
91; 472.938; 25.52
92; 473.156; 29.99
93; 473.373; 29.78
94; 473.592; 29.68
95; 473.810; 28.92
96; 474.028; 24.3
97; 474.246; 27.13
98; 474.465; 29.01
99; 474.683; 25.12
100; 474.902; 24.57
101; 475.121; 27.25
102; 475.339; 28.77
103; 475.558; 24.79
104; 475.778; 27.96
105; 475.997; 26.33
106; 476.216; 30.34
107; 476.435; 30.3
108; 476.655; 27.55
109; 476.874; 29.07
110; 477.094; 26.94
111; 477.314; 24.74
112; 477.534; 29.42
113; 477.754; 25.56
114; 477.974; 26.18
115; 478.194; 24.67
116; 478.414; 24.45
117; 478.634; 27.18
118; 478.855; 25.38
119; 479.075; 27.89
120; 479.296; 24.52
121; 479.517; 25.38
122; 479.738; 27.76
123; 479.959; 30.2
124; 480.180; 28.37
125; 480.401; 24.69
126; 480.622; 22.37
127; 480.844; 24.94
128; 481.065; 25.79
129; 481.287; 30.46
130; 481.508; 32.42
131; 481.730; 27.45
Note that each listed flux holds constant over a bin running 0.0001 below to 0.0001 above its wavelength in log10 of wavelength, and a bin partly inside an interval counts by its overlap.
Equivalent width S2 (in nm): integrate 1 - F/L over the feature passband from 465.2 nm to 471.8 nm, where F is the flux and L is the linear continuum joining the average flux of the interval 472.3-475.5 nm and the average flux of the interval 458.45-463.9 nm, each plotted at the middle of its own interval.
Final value 0.42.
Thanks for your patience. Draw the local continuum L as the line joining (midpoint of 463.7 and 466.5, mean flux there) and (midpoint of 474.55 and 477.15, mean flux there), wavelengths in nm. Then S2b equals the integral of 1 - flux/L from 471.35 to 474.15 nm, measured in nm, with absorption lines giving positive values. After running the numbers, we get 0.12 nm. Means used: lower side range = 31.4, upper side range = 27.4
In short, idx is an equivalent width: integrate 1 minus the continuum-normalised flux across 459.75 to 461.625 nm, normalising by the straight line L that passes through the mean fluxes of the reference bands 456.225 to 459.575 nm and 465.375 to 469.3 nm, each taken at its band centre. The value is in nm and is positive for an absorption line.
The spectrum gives 0.07 nm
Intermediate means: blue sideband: 36.2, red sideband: 27.9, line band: 32.5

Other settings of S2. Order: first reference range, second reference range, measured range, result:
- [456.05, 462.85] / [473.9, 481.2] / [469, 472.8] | 0.22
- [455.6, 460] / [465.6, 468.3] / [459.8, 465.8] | -0.18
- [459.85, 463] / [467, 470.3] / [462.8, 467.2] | 0.07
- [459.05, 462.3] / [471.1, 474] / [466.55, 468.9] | 0.30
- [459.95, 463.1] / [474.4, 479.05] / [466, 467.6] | 0.25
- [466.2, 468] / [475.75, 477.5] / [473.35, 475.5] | 0.02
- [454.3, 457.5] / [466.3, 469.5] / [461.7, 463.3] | -0.17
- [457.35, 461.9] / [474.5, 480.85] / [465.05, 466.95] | 0.18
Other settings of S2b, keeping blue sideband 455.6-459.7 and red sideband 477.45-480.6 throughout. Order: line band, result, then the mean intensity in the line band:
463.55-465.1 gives 0.087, 31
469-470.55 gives 0.060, 29.3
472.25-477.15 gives 0.122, 27.6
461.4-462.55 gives 0.055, 32.3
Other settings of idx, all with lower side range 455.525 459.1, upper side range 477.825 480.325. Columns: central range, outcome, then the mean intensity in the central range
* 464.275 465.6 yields 0.07 nm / 31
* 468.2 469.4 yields 0.13 nm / 27.6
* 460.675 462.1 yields 0.09 nm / 32.1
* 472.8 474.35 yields 0.05 nm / 27.9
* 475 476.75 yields 0.00 nm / 27.9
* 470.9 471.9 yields 0.10 nm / 26.7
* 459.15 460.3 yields 0.04 nm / 33.7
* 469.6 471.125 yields 0.08 nm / 28.7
